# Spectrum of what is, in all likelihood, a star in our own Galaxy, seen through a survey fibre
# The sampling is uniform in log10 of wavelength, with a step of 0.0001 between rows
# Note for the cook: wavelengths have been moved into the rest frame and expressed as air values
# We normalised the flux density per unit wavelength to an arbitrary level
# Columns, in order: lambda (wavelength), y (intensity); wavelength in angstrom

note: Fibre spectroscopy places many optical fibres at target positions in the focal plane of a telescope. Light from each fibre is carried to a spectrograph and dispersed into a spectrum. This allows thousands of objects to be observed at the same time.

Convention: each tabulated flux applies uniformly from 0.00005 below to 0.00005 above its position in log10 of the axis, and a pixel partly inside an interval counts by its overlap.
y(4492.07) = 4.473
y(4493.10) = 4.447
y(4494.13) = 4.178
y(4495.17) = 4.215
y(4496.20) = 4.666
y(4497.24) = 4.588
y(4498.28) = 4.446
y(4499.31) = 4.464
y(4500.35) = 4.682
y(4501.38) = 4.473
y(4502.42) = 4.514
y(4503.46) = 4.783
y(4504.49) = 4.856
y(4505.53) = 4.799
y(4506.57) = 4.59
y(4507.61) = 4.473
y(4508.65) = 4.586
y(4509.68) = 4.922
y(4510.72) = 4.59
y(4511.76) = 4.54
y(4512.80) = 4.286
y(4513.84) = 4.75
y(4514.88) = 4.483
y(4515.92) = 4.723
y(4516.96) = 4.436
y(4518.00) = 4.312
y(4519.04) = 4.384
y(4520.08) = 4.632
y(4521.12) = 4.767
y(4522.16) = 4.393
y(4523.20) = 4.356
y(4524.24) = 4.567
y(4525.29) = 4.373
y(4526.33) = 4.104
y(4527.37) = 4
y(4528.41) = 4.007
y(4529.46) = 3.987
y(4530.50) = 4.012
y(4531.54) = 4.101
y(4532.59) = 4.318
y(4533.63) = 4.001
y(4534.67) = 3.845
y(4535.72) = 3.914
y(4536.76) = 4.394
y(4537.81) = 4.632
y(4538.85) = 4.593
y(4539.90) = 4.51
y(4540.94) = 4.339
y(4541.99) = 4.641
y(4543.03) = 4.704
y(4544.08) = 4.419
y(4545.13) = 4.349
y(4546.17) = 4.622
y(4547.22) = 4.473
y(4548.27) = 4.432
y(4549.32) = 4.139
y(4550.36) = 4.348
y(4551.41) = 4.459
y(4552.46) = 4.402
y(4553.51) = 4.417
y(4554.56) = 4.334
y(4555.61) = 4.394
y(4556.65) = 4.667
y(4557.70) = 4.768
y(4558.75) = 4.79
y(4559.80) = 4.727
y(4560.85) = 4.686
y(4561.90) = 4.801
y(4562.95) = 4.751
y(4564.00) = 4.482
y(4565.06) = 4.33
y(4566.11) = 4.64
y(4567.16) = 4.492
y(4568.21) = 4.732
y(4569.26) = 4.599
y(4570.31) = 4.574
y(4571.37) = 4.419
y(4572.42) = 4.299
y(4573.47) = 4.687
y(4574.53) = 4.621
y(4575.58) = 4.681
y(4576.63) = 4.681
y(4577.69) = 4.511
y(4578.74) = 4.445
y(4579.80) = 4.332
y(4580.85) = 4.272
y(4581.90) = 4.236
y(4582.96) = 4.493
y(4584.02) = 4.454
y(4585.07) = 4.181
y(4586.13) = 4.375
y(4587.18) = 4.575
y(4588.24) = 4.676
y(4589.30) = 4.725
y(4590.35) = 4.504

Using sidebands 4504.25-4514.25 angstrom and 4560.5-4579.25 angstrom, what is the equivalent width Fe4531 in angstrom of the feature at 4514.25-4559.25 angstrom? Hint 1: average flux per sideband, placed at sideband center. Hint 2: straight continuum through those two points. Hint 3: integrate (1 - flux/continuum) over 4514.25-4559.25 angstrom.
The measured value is 2.2 angstrom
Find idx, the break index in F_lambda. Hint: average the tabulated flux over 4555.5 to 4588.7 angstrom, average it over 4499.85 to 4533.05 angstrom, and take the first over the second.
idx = 1.0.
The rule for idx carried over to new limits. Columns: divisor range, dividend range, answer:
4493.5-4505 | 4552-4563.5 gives 1.02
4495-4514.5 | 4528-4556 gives 0.94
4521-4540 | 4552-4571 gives 1.08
